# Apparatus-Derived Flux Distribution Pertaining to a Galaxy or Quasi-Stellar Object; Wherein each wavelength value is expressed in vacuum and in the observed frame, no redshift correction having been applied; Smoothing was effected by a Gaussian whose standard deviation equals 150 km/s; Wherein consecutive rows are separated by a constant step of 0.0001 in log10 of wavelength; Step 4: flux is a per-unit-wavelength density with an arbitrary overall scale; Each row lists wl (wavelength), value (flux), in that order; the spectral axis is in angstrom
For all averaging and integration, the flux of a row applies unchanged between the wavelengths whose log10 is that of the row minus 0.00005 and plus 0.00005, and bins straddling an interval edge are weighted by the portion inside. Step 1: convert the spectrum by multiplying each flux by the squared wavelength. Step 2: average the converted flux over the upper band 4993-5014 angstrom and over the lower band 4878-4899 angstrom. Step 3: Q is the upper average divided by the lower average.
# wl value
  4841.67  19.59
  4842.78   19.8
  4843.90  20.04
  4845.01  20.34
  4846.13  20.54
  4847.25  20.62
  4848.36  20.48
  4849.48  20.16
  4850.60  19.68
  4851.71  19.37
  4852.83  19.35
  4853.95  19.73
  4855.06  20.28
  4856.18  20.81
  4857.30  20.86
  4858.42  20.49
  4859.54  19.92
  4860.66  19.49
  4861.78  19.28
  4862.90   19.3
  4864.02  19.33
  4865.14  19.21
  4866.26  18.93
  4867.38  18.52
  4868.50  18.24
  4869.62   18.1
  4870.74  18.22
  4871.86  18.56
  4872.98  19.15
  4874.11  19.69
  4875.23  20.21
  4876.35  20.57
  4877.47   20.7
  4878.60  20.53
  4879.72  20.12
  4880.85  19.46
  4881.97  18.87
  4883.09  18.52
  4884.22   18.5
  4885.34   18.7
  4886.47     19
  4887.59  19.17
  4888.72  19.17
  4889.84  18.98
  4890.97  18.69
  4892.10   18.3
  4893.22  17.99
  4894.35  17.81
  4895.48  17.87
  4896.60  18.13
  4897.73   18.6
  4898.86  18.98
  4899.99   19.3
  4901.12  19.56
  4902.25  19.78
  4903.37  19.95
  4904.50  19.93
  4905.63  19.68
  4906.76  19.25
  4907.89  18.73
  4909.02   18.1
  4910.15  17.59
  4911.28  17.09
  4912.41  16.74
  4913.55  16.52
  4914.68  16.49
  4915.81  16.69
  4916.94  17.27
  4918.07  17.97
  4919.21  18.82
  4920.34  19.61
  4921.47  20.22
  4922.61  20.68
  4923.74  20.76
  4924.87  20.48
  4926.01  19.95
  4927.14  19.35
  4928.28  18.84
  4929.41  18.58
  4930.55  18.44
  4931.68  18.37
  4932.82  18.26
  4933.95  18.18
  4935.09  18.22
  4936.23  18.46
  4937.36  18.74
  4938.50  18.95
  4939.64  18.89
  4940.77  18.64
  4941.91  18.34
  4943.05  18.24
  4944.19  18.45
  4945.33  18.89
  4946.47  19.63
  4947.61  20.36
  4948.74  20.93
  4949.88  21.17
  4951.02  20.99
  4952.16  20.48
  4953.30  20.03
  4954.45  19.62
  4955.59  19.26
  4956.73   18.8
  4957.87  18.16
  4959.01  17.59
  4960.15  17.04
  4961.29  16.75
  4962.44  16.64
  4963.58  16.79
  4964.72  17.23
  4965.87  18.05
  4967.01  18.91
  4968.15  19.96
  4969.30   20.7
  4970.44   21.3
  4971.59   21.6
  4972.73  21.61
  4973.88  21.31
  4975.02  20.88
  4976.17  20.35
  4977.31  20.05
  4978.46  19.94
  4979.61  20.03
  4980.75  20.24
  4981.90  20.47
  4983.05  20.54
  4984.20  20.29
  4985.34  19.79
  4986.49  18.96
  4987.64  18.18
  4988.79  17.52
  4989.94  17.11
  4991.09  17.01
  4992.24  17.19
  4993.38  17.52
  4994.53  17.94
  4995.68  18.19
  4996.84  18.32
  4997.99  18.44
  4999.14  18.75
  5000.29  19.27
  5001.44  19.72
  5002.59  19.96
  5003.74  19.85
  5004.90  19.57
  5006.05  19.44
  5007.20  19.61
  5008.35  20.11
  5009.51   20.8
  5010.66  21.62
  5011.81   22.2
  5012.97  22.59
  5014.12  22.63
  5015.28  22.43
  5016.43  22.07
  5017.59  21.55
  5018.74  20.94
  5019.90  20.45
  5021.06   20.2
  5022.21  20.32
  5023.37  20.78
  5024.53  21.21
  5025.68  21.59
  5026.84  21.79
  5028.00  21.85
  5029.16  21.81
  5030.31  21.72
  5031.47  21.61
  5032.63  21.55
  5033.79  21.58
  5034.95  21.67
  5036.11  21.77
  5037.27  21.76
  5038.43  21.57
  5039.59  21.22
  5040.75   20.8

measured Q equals 1.10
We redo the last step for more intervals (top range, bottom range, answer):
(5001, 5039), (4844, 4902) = 1.16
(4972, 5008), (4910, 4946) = 1.07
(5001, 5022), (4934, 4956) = 1.11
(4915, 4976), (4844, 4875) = 1.01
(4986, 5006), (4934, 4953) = 0.98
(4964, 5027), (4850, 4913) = 1.09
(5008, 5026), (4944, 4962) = 1.14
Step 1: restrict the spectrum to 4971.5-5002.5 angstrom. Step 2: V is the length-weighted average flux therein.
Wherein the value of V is 19.3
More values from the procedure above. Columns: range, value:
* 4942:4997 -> 19.2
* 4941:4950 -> 19.4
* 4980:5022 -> 19.8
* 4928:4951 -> 19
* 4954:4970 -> 18.3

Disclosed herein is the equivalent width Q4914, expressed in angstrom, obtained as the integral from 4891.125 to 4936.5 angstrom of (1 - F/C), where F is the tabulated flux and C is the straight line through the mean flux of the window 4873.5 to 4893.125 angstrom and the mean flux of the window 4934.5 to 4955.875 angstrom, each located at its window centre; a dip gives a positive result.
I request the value 1.7 angstrom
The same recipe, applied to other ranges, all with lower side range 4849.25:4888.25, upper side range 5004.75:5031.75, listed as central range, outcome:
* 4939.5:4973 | 2.2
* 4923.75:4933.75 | 0.5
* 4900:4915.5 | 1.2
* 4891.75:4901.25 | 0.6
